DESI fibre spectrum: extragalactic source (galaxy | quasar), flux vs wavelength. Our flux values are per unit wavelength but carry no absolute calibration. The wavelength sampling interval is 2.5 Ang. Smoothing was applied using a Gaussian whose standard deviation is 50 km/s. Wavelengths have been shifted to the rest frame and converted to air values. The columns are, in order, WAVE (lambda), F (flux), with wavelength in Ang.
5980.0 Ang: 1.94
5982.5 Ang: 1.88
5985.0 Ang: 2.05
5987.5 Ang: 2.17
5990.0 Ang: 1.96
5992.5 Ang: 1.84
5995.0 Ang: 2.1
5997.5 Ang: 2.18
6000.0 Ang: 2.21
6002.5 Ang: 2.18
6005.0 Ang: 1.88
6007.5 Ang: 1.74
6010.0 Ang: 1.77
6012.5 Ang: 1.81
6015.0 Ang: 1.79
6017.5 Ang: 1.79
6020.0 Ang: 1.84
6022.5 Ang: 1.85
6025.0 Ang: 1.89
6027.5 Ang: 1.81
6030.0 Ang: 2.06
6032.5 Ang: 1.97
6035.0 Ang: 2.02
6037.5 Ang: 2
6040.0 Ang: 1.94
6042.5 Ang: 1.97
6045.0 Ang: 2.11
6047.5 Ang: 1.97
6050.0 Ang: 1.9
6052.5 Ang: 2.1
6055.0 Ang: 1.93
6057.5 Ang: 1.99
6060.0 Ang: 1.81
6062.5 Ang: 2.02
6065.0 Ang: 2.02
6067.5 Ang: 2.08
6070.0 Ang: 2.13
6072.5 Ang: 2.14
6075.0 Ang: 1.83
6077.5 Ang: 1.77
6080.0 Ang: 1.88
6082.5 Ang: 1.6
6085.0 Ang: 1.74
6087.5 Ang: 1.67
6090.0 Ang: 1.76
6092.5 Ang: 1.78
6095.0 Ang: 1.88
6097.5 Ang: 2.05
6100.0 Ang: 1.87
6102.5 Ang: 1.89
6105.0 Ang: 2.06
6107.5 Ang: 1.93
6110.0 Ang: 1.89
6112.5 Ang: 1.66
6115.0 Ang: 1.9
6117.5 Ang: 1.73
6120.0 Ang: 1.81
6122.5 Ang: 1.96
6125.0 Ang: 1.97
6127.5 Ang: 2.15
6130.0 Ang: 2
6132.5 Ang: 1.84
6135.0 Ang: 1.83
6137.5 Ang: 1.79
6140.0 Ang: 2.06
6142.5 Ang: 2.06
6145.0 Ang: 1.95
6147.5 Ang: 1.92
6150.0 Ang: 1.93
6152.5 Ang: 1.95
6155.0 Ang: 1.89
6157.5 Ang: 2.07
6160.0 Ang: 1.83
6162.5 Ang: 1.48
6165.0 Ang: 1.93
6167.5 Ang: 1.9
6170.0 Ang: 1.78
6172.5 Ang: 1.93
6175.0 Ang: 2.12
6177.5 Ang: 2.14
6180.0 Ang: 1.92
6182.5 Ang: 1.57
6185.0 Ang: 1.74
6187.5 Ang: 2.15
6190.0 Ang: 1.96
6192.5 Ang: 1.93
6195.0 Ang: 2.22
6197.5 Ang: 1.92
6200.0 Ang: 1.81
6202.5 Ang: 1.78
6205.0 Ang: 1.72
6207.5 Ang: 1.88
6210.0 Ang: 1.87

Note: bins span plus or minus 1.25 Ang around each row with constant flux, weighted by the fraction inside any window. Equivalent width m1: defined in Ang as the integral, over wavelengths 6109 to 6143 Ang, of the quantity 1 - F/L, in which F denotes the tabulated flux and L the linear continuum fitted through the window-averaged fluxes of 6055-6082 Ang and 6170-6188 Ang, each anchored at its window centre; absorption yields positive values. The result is 0.63 Ang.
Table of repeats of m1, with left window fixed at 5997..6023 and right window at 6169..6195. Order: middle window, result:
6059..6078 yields -0.7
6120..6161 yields -0.3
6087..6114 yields 0.8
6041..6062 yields -0.6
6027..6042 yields -0.5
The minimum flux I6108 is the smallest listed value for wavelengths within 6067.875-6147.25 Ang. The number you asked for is 1.6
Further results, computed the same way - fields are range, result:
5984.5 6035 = 1.74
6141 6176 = 1.48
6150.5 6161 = 1.83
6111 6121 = 1.66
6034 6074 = 1.81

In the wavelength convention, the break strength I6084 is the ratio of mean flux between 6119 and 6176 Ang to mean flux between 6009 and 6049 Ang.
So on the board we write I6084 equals 1.0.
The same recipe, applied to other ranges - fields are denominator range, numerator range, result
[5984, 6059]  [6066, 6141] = 0.96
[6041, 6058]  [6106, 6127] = 0.94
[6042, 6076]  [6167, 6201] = 0.97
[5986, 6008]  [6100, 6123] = 0.92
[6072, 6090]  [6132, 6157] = 1.08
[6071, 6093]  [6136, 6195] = 1.07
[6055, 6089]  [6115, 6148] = 1.02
